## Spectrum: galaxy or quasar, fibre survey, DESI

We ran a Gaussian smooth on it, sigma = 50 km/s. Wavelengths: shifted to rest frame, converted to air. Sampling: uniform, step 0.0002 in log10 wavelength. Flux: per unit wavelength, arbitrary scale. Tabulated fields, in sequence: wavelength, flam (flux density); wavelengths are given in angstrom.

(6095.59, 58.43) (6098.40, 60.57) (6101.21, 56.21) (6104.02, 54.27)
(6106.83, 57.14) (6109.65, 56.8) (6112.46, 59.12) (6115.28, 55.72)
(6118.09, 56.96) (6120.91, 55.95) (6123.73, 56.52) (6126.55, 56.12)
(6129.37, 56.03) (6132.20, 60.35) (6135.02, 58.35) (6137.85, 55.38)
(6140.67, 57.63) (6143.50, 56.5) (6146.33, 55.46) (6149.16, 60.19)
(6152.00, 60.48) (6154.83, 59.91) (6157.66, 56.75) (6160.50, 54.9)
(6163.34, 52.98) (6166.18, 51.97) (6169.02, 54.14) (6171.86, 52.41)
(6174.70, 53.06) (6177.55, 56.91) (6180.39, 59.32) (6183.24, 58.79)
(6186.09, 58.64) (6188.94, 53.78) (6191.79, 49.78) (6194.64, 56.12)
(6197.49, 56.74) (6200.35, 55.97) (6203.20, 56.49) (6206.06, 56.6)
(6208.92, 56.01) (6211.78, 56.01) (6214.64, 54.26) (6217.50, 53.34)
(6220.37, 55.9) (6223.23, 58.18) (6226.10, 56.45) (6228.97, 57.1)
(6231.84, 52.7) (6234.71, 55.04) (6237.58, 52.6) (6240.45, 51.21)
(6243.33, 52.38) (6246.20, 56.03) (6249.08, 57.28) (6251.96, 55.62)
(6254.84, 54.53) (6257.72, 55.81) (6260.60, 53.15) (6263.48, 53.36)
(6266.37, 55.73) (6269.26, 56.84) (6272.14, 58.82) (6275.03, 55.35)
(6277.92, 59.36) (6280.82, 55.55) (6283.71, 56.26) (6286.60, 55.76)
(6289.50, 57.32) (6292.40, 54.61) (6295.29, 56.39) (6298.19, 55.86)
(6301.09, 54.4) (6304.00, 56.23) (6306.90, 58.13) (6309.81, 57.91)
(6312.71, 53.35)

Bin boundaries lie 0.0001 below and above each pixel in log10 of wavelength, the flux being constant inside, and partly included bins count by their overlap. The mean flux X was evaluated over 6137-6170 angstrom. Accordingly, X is 56.4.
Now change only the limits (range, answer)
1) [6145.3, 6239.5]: 55.7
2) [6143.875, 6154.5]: 58.6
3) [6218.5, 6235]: 55.9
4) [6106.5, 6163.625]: 57.2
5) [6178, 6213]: 56.2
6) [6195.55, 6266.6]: 55.1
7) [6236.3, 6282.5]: 55.2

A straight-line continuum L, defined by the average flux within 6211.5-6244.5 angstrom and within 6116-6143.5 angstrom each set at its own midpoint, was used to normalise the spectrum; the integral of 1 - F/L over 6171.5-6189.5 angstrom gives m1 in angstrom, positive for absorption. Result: -0.2 angstrom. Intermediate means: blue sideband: 57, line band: 56.5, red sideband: 54.6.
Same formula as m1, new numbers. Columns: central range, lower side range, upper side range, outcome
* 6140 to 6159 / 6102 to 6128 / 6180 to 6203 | -0.6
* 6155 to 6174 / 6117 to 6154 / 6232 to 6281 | 0.9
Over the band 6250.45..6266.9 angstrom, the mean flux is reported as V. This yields 54.7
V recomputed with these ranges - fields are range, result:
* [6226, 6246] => 53.9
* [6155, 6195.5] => 55.1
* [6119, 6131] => 56.2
